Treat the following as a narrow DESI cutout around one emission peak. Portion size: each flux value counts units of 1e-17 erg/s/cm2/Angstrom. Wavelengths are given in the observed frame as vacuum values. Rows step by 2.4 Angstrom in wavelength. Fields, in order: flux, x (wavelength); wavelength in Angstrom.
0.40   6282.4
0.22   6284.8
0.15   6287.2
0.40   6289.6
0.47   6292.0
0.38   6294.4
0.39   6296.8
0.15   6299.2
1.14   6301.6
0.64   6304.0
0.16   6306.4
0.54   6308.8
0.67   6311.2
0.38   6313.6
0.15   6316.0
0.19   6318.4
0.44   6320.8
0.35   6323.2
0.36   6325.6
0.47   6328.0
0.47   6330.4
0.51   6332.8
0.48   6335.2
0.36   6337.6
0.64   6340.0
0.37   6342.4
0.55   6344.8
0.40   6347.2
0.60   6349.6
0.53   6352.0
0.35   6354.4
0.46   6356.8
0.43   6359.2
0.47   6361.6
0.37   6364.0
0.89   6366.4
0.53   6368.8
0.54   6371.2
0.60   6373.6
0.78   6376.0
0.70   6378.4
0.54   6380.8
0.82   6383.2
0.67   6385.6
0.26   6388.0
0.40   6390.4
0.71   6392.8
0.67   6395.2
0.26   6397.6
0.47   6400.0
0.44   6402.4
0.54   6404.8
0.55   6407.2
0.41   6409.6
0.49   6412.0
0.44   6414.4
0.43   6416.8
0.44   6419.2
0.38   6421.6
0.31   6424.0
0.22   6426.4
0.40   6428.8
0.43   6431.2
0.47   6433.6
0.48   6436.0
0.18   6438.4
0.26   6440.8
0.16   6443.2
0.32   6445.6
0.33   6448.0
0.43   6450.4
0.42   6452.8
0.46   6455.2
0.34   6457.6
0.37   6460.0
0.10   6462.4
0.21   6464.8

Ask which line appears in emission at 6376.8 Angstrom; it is Mg II 2798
